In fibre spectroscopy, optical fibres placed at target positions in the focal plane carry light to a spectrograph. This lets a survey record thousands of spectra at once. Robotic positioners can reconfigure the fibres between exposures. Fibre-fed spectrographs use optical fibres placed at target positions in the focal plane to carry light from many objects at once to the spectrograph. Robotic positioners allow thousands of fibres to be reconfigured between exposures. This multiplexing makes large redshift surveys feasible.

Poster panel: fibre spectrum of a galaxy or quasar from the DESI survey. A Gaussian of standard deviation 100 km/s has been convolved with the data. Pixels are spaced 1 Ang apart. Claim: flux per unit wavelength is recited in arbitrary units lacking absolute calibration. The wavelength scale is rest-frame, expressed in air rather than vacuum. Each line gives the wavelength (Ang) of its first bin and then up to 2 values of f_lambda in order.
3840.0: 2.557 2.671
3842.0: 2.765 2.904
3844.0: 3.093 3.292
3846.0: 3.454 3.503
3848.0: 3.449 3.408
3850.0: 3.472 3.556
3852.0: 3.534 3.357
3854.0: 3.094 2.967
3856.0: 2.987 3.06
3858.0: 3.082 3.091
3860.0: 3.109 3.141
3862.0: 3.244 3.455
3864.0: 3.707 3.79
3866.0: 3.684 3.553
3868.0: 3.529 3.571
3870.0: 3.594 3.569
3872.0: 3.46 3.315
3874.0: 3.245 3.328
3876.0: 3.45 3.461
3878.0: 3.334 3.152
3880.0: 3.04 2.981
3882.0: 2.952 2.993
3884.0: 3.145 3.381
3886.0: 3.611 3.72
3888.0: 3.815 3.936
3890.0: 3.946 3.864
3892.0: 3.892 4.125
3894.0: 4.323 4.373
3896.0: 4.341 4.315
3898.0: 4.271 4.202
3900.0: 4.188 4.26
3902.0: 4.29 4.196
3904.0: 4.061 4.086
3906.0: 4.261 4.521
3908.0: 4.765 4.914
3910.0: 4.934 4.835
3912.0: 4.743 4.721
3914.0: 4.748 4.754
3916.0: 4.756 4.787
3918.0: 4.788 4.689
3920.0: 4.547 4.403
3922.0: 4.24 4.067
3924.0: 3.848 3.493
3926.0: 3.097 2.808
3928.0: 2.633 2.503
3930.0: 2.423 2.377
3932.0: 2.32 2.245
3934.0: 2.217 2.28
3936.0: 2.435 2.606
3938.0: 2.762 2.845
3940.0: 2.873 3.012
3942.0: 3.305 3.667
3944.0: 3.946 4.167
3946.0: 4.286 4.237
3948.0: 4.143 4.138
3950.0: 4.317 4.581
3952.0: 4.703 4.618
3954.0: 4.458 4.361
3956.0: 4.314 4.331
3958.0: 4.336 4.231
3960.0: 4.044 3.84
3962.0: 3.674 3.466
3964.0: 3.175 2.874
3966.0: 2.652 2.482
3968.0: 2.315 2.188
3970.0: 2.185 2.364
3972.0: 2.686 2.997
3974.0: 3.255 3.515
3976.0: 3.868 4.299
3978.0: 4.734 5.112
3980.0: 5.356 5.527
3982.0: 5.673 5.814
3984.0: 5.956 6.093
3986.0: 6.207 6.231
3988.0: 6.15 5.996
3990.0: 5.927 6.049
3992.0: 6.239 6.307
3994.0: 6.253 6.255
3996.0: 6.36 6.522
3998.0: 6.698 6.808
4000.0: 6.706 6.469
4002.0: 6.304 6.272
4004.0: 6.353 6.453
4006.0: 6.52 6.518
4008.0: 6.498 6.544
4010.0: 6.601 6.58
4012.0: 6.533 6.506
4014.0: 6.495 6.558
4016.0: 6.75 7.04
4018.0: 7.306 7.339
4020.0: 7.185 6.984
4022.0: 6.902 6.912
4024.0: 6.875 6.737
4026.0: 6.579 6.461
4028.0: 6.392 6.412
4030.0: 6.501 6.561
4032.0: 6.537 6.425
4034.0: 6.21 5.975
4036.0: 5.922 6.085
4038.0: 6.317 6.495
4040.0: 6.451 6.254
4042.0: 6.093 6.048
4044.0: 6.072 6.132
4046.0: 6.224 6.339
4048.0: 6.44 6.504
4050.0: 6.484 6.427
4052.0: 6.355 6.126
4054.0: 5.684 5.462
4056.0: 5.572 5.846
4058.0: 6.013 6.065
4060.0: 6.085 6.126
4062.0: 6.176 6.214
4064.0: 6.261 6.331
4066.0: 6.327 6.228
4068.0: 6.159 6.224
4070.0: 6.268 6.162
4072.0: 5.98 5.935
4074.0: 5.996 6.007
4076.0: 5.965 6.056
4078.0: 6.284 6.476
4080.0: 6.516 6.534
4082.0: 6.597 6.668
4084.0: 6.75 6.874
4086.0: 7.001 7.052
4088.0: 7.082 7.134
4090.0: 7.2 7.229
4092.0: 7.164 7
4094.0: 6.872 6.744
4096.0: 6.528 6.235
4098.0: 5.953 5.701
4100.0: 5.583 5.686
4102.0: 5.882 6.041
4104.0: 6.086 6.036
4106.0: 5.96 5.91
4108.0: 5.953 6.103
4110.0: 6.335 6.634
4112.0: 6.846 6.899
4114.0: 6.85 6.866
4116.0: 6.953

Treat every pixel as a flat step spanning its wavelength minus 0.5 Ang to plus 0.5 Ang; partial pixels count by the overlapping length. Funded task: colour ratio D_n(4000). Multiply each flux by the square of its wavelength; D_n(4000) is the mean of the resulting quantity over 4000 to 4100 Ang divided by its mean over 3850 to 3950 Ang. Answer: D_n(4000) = 1.9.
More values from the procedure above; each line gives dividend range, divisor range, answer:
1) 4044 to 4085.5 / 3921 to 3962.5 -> 1.86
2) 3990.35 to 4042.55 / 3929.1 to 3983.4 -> 1.87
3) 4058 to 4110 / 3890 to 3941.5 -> 1.80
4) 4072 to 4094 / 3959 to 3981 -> 2.03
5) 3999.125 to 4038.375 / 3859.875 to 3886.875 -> 2.10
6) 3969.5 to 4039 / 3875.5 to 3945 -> 1.69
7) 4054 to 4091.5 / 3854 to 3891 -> 2.08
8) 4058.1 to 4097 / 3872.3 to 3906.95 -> 1.89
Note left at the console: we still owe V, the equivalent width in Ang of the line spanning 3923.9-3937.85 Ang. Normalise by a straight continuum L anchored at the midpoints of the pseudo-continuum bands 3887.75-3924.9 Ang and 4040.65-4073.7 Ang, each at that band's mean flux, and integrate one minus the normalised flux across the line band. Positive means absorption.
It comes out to 6.1 Ang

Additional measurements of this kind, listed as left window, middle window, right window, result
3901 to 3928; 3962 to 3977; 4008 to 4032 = 7.1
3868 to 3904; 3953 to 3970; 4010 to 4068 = 5.0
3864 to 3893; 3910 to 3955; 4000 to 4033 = 9.2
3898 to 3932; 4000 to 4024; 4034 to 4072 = -4.9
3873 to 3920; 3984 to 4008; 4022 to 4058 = -3.1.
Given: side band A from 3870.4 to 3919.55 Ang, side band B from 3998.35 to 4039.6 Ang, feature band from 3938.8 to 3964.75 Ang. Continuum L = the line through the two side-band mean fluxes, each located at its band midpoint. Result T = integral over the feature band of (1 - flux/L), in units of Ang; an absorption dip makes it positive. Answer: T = 6.1 Ang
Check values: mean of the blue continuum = 4.02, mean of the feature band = 3.97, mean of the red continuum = 6.58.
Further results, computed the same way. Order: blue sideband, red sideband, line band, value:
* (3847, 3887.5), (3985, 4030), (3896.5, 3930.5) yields 1.4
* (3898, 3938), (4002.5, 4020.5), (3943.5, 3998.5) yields 9.3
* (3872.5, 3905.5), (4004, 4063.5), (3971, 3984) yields 2.4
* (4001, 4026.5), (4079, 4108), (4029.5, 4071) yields 2.5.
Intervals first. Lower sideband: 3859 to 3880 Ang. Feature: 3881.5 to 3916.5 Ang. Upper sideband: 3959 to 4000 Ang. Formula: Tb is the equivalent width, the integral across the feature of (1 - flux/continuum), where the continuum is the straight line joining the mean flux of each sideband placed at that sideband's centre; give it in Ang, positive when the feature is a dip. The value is -3.7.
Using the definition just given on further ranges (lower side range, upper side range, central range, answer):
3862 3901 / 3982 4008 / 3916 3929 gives 1.9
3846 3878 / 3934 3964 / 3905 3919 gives -4.3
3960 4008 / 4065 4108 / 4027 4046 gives -1.9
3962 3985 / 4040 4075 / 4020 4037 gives -3.9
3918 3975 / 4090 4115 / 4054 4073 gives -1.5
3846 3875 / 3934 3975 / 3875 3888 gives 0.4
